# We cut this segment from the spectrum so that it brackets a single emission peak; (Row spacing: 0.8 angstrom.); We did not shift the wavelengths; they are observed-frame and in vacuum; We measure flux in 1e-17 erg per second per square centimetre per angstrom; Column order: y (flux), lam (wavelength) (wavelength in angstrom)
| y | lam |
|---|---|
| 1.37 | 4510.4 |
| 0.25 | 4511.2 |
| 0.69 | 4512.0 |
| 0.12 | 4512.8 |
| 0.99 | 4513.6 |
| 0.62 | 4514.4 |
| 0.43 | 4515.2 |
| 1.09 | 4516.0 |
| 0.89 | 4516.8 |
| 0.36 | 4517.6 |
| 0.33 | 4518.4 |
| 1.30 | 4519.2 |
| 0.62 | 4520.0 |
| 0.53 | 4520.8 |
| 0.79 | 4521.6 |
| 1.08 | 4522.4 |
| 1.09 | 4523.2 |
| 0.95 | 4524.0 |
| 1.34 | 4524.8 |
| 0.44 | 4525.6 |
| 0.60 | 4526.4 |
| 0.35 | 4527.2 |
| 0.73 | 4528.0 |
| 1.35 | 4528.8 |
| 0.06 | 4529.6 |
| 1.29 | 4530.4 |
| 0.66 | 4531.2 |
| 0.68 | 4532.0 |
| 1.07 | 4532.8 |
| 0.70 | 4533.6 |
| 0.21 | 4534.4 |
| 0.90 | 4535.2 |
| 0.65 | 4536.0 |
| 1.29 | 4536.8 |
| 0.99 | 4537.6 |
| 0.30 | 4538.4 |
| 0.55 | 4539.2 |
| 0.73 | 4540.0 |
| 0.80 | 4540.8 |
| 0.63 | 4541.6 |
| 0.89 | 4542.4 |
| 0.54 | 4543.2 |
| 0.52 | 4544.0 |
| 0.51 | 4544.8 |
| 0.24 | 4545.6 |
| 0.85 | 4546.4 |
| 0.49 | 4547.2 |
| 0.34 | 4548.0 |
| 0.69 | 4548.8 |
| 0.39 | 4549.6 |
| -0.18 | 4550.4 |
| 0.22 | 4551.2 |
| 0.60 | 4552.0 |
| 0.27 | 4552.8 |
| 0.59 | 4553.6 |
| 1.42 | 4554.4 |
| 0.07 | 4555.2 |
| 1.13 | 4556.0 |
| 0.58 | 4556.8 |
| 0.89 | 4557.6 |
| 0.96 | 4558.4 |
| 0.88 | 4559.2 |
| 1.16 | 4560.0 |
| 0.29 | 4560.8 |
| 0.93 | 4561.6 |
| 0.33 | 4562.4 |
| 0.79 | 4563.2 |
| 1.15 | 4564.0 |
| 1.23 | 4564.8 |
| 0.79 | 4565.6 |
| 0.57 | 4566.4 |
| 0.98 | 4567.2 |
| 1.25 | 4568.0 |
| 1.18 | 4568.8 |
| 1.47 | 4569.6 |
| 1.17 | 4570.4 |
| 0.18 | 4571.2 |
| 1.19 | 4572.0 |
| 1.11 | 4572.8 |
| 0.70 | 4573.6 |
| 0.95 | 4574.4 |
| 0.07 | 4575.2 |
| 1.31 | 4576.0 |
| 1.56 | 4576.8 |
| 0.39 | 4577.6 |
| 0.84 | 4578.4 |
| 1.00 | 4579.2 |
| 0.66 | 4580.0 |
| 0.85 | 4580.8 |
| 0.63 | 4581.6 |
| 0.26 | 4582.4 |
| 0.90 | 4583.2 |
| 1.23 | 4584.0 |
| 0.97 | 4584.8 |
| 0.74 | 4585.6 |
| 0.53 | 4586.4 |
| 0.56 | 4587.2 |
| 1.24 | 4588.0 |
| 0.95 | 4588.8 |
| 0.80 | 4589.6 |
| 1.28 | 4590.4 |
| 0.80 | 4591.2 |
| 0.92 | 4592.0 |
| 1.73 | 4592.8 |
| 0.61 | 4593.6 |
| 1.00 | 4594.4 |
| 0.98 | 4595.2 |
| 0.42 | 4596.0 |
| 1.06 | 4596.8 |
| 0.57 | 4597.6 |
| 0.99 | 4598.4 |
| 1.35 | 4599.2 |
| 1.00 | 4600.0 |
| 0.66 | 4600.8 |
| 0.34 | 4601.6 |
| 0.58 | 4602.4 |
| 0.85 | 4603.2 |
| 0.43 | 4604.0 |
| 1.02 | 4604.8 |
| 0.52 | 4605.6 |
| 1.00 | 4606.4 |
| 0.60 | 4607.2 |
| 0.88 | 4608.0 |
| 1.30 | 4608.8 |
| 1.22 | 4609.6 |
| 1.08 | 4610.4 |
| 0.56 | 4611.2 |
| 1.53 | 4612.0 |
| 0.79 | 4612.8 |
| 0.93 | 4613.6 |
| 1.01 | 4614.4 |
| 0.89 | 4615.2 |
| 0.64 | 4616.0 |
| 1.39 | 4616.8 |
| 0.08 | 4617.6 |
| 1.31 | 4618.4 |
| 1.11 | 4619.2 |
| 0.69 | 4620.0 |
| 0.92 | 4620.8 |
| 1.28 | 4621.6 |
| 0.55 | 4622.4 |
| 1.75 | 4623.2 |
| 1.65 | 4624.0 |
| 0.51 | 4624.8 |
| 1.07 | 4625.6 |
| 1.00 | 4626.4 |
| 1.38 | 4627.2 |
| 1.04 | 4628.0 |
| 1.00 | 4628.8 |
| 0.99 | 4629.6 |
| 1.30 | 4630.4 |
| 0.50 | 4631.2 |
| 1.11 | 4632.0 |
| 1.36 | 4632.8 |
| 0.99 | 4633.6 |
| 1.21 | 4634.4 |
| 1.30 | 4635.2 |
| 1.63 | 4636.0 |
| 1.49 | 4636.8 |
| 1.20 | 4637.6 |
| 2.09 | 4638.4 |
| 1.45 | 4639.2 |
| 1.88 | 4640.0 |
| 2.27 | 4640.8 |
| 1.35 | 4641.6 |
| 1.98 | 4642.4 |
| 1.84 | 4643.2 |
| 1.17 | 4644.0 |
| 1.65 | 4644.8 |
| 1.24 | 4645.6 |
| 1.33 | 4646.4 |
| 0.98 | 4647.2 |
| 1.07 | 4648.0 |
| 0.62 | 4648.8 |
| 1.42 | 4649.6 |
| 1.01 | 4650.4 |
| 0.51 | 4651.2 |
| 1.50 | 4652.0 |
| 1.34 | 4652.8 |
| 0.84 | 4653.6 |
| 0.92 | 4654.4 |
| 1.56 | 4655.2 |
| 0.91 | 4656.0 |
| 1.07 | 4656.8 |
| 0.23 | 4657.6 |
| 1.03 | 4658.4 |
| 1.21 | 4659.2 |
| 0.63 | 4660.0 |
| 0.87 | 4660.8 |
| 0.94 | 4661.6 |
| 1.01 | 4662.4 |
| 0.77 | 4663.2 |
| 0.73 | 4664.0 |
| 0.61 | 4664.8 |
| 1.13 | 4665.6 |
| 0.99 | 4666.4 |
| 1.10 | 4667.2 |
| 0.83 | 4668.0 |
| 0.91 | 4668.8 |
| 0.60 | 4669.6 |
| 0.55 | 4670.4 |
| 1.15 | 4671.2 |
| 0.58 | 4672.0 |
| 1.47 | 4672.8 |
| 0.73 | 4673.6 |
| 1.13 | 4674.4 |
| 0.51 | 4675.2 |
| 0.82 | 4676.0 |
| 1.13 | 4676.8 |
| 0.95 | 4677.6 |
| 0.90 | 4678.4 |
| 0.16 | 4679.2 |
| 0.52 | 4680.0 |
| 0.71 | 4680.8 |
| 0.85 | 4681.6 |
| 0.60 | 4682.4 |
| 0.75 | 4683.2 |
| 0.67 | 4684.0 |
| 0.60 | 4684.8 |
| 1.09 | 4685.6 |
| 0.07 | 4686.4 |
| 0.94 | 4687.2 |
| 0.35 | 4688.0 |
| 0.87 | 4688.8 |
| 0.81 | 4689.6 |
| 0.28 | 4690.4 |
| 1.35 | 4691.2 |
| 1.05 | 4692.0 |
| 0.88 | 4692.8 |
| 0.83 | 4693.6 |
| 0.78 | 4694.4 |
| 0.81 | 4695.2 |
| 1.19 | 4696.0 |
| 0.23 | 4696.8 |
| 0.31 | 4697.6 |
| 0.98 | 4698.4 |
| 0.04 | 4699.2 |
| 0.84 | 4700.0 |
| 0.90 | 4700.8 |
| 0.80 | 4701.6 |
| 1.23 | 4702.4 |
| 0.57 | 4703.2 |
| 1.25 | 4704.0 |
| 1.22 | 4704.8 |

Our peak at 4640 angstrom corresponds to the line C III]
